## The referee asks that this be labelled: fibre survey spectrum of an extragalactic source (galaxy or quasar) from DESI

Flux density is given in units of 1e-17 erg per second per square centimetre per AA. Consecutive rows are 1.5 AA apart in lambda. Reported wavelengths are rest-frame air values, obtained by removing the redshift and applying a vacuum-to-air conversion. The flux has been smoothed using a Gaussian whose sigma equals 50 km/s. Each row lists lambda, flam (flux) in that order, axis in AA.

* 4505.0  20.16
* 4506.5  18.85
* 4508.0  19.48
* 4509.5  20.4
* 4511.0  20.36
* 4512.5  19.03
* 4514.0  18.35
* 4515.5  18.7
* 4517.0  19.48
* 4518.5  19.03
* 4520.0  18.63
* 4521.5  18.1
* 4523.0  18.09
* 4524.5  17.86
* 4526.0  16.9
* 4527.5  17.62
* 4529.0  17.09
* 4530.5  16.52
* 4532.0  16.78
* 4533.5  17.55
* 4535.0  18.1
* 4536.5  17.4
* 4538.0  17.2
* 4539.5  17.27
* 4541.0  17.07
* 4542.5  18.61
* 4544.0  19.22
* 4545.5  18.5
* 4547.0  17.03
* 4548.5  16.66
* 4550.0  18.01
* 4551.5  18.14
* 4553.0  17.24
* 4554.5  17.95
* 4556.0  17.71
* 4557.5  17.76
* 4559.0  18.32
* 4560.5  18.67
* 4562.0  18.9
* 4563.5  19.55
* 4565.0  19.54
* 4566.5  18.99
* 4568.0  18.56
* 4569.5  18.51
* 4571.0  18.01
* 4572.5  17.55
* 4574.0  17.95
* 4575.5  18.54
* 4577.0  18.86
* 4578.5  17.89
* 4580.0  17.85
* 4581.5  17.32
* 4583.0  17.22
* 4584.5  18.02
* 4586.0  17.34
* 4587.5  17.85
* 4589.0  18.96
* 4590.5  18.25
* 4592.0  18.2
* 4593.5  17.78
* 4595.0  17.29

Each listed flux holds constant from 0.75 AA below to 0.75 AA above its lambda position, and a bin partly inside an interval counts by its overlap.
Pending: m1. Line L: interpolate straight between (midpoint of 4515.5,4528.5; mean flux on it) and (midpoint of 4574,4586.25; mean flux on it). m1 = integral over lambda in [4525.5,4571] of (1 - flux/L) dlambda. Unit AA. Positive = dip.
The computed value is 0.4 AA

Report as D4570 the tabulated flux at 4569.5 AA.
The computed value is 18.51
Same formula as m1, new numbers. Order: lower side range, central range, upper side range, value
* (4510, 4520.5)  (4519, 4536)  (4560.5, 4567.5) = 1.37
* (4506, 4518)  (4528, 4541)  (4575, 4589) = 1.13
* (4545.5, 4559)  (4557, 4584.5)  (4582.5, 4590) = -0.83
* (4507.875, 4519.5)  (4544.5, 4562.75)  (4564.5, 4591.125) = 0.66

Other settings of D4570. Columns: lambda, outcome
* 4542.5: 18.61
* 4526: 16.9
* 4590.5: 18.25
